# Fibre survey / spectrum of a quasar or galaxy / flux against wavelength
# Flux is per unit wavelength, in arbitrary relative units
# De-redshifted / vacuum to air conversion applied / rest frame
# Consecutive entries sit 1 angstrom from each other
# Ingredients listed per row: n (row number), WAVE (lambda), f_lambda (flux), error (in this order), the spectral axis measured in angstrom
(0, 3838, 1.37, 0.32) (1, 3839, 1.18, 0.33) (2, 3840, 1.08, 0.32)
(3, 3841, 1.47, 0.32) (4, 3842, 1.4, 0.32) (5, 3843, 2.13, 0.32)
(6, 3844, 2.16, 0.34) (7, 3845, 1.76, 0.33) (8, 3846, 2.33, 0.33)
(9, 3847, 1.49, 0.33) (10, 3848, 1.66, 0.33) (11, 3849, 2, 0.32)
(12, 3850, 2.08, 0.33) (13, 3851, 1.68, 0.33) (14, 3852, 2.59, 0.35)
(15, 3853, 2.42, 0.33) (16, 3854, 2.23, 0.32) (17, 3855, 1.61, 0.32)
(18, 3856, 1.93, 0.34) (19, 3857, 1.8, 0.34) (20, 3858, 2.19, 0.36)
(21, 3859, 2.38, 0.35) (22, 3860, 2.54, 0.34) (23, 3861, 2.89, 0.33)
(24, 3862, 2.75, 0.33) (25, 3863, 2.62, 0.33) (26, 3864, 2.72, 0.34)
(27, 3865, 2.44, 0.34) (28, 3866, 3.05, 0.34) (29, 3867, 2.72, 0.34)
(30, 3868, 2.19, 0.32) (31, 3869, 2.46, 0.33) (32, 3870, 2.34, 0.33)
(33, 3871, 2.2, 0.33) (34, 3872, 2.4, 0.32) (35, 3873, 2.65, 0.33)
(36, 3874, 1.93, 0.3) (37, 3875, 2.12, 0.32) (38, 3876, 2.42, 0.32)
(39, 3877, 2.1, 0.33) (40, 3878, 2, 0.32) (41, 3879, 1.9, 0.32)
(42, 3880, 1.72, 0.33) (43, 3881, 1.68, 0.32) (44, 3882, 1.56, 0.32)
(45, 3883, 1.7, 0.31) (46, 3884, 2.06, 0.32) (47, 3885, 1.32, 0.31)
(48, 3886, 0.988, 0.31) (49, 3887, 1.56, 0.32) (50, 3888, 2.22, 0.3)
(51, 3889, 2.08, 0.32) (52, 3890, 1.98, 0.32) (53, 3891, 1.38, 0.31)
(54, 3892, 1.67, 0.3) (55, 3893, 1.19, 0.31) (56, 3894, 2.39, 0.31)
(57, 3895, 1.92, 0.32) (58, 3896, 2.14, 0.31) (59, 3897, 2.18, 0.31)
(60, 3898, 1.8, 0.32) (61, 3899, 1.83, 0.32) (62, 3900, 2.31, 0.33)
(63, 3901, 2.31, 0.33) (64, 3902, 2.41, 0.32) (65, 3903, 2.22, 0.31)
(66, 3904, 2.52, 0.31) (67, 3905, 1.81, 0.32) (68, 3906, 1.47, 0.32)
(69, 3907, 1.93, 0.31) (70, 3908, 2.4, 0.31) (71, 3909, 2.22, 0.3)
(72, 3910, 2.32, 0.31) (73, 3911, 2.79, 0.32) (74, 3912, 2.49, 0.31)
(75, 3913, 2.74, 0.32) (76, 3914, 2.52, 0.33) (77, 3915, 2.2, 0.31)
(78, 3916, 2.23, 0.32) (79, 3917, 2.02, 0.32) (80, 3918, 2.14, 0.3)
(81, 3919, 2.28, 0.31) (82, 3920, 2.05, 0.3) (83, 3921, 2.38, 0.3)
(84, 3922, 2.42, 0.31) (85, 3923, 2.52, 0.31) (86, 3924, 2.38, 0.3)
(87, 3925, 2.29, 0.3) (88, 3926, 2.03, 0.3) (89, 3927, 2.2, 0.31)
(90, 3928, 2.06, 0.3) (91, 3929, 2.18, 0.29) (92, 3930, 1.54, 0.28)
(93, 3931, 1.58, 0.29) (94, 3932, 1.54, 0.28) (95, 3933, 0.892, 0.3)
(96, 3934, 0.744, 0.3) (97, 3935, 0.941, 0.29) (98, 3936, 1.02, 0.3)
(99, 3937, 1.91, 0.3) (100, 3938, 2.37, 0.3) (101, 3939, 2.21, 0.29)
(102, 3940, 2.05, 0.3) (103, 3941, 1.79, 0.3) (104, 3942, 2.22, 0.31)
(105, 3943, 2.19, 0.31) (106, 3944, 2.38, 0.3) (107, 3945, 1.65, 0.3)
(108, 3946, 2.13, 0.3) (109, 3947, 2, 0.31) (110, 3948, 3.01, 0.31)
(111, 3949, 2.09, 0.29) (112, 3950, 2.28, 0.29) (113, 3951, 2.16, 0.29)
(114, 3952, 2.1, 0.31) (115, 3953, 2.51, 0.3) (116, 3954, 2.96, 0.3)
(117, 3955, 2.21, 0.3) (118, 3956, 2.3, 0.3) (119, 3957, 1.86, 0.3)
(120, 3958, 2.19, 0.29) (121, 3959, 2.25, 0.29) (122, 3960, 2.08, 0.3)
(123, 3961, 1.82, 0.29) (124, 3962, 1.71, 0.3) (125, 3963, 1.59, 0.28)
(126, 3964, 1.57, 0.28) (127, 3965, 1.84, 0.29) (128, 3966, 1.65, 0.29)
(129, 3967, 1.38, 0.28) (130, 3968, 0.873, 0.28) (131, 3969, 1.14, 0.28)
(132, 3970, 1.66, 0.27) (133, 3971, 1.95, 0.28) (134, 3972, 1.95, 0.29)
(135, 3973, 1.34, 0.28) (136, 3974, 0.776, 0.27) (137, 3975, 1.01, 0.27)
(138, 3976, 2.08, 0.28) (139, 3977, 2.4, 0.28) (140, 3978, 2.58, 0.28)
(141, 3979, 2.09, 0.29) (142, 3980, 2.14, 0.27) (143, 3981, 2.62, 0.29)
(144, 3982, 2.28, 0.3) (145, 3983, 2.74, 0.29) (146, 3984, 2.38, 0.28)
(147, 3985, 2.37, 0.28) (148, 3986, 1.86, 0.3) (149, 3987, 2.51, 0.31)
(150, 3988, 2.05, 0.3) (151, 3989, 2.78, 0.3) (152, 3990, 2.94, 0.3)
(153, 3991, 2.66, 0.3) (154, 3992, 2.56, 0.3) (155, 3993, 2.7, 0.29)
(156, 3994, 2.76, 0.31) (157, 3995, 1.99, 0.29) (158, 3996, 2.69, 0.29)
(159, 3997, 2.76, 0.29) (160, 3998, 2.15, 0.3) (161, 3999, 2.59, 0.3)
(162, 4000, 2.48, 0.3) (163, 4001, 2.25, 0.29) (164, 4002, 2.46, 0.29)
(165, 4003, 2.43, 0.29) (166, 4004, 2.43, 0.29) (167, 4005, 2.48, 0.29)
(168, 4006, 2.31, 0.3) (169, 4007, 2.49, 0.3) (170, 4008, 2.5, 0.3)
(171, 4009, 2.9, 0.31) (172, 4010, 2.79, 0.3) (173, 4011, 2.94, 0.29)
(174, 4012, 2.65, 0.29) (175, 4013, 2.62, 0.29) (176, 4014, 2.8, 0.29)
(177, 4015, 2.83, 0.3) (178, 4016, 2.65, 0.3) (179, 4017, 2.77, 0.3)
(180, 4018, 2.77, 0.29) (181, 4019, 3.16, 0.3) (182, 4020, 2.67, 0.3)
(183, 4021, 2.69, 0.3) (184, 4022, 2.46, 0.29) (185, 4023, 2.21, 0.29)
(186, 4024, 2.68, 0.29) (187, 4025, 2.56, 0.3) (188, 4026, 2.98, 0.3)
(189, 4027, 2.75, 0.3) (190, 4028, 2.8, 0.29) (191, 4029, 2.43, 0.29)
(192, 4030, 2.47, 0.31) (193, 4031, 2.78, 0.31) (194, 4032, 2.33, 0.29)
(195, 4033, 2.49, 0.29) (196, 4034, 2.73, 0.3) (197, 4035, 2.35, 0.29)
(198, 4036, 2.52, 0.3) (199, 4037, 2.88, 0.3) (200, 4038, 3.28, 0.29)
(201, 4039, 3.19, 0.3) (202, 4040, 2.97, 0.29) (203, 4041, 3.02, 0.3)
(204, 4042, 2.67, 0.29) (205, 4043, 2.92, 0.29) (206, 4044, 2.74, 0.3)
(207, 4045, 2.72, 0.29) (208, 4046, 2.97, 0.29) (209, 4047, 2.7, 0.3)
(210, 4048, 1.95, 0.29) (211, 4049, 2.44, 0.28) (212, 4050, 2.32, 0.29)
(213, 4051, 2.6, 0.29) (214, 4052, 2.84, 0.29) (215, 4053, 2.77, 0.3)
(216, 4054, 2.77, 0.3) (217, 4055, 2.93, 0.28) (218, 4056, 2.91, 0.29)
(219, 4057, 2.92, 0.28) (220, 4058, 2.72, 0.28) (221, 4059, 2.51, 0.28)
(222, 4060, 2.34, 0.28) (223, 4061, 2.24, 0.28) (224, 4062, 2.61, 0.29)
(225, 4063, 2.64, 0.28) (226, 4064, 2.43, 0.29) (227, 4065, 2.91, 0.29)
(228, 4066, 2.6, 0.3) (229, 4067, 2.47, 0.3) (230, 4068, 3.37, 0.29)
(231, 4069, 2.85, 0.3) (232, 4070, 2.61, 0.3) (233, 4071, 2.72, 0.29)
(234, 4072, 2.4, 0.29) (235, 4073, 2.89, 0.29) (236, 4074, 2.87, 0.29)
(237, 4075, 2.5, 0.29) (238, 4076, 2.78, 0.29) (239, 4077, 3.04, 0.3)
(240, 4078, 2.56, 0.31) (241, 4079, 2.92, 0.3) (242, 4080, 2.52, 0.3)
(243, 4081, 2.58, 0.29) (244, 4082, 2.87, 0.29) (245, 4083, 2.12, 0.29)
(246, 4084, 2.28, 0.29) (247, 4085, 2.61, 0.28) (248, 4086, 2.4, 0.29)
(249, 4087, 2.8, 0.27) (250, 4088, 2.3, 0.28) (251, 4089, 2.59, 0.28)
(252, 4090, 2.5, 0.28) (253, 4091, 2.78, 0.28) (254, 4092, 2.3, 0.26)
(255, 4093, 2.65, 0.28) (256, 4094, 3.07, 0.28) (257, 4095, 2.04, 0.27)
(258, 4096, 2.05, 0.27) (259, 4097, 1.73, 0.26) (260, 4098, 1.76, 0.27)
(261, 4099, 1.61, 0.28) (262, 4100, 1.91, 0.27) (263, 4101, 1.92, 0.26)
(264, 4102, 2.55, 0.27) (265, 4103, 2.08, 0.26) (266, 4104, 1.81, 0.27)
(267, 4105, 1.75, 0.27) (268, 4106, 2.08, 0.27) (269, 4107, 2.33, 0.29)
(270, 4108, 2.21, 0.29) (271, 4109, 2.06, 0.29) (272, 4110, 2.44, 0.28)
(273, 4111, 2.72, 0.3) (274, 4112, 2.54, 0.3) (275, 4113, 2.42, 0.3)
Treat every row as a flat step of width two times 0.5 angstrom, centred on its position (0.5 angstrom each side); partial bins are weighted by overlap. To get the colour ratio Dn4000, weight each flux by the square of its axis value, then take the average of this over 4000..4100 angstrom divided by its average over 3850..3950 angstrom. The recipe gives 1.3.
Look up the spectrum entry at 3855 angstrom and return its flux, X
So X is 1.61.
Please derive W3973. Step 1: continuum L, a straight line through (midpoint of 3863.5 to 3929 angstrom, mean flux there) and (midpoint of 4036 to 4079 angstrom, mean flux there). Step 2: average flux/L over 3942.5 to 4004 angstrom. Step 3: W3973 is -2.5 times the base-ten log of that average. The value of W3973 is 0.13 mag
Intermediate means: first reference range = 2.13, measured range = 2.15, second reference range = 2.73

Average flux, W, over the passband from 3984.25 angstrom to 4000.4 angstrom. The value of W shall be 2.49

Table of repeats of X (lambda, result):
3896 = 2.14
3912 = 2.49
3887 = 1.56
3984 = 2.38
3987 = 2.51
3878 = 2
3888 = 2.22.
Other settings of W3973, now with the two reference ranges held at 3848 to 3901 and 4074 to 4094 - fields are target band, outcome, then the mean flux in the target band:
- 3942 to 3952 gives 0.032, 2.21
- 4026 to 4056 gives -0.088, 2.71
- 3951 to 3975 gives 0.267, 1.8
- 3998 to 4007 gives -0.005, 2.42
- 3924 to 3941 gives 0.269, 1.74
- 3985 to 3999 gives -0.050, 2.49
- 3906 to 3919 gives -0.054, 2.3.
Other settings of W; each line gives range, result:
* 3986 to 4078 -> 2.65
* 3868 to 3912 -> 2.02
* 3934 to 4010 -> 2.14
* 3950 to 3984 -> 1.95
